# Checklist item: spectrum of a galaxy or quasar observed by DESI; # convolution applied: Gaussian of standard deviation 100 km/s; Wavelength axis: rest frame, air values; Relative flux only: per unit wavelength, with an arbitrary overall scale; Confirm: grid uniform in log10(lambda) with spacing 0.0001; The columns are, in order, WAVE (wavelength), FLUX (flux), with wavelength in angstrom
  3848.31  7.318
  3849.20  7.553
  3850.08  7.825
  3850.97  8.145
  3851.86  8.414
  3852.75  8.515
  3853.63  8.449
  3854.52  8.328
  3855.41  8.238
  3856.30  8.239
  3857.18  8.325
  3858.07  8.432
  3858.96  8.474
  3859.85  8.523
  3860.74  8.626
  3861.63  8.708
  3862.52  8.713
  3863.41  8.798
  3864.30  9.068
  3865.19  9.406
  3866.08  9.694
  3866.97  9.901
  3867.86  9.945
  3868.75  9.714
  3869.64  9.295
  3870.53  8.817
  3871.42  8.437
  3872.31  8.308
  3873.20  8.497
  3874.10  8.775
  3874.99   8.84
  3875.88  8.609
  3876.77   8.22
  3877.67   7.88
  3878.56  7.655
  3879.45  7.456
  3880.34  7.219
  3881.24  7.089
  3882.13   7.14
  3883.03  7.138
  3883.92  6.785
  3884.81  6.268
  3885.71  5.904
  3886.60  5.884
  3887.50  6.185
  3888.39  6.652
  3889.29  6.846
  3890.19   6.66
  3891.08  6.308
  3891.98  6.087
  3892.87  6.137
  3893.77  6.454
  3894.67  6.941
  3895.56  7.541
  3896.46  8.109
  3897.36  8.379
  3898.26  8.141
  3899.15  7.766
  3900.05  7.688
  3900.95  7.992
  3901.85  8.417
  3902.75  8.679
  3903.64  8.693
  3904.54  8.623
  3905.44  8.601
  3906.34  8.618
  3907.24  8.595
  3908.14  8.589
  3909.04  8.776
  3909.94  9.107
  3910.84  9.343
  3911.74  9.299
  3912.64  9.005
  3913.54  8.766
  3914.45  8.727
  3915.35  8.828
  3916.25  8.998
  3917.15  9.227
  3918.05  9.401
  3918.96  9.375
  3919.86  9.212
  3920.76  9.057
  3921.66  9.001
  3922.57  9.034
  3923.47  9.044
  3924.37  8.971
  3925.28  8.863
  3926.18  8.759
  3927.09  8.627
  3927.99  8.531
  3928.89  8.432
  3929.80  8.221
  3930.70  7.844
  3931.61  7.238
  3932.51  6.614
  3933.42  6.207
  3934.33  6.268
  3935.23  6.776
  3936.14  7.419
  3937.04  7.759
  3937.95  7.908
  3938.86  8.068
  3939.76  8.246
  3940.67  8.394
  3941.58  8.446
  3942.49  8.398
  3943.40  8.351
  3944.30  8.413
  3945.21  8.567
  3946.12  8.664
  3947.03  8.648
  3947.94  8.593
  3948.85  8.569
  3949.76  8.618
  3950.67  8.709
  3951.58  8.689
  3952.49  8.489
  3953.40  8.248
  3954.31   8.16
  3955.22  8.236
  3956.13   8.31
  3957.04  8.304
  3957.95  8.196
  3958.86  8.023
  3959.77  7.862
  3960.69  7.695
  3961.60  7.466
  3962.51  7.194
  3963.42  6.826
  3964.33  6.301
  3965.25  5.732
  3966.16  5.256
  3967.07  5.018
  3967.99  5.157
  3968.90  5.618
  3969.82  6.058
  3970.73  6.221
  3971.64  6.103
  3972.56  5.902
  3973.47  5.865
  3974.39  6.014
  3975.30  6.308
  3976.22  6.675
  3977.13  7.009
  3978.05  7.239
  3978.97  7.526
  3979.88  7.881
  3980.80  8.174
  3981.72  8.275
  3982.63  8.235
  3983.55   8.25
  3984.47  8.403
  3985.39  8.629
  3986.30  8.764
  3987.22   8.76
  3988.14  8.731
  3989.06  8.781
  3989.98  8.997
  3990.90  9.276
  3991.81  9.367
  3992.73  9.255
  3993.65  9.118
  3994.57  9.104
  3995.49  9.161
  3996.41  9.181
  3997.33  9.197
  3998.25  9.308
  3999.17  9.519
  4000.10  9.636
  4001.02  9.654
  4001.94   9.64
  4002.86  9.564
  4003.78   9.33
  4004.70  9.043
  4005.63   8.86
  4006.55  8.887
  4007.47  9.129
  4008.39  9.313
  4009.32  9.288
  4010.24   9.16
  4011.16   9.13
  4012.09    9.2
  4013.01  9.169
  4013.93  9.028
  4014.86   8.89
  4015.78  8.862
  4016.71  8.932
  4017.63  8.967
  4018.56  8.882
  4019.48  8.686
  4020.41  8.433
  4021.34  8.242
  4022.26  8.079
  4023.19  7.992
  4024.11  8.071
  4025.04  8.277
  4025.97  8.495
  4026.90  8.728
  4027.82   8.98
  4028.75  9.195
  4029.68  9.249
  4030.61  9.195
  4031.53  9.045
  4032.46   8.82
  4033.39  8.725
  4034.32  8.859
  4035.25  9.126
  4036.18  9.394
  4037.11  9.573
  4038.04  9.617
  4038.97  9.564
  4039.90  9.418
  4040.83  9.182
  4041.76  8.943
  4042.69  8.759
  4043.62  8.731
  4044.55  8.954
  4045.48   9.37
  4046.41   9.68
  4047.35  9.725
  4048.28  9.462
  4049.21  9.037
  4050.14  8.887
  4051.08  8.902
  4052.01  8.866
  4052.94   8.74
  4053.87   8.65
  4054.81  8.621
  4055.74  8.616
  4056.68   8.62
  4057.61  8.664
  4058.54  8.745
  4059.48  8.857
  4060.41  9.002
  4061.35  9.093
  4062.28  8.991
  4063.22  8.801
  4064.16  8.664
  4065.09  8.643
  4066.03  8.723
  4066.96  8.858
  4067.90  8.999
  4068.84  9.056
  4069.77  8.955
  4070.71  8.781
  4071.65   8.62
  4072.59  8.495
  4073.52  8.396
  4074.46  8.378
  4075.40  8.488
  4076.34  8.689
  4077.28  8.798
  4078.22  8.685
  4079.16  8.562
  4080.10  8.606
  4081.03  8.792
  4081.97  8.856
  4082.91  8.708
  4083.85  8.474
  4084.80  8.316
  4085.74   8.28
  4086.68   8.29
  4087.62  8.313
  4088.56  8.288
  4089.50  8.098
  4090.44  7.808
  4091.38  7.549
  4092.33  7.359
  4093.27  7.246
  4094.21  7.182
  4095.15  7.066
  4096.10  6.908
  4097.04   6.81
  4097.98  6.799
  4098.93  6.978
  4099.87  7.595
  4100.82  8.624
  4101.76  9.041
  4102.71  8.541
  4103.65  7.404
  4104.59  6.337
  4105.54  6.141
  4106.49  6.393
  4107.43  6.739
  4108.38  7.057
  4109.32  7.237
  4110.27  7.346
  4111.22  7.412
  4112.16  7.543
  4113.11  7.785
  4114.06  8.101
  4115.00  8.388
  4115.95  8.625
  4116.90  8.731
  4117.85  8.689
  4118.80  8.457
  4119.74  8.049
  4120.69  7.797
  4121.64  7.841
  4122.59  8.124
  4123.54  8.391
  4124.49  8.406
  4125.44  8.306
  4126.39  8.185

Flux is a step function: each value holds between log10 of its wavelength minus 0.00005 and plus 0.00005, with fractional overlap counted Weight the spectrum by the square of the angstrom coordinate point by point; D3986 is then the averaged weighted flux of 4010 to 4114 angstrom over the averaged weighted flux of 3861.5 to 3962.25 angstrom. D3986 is 1.1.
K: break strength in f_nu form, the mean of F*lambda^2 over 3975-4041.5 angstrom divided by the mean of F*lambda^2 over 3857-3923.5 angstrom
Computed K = 1.14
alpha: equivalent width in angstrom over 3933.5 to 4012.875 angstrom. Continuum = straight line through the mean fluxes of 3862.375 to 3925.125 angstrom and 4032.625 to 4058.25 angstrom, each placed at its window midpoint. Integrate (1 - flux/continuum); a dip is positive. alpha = 5.4 angstrom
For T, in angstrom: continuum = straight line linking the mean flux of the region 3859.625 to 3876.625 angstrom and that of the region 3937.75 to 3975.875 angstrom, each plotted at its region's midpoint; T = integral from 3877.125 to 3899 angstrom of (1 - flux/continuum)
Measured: 4.2 angstrom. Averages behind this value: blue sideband 8.98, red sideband 7.46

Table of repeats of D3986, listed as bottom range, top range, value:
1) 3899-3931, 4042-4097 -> 1.06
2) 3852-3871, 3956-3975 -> 0.78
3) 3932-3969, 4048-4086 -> 1.21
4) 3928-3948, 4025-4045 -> 1.21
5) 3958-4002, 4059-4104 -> 1.13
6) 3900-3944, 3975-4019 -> 1.08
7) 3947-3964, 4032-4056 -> 1.17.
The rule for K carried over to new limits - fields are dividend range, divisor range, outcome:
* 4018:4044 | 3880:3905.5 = 1.31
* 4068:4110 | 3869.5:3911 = 1.14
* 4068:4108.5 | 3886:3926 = 1.07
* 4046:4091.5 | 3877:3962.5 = 1.17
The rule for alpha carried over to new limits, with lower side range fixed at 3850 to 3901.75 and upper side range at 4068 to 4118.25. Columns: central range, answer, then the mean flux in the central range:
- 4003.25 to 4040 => -4.5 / 8.94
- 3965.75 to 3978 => 3.0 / 5.99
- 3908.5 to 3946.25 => -2.3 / 8.43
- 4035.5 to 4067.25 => -4.2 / 9.01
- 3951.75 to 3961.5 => -0.2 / 8.14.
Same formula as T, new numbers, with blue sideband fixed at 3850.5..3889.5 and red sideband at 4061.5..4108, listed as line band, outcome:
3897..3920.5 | -1.69 angstrom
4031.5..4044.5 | -1.61 angstrom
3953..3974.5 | 3.44 angstrom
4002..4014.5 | -1.62 angstrom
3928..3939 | 0.97 angstrom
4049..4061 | -0.99 angstrom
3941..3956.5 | -0.65 angstrom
